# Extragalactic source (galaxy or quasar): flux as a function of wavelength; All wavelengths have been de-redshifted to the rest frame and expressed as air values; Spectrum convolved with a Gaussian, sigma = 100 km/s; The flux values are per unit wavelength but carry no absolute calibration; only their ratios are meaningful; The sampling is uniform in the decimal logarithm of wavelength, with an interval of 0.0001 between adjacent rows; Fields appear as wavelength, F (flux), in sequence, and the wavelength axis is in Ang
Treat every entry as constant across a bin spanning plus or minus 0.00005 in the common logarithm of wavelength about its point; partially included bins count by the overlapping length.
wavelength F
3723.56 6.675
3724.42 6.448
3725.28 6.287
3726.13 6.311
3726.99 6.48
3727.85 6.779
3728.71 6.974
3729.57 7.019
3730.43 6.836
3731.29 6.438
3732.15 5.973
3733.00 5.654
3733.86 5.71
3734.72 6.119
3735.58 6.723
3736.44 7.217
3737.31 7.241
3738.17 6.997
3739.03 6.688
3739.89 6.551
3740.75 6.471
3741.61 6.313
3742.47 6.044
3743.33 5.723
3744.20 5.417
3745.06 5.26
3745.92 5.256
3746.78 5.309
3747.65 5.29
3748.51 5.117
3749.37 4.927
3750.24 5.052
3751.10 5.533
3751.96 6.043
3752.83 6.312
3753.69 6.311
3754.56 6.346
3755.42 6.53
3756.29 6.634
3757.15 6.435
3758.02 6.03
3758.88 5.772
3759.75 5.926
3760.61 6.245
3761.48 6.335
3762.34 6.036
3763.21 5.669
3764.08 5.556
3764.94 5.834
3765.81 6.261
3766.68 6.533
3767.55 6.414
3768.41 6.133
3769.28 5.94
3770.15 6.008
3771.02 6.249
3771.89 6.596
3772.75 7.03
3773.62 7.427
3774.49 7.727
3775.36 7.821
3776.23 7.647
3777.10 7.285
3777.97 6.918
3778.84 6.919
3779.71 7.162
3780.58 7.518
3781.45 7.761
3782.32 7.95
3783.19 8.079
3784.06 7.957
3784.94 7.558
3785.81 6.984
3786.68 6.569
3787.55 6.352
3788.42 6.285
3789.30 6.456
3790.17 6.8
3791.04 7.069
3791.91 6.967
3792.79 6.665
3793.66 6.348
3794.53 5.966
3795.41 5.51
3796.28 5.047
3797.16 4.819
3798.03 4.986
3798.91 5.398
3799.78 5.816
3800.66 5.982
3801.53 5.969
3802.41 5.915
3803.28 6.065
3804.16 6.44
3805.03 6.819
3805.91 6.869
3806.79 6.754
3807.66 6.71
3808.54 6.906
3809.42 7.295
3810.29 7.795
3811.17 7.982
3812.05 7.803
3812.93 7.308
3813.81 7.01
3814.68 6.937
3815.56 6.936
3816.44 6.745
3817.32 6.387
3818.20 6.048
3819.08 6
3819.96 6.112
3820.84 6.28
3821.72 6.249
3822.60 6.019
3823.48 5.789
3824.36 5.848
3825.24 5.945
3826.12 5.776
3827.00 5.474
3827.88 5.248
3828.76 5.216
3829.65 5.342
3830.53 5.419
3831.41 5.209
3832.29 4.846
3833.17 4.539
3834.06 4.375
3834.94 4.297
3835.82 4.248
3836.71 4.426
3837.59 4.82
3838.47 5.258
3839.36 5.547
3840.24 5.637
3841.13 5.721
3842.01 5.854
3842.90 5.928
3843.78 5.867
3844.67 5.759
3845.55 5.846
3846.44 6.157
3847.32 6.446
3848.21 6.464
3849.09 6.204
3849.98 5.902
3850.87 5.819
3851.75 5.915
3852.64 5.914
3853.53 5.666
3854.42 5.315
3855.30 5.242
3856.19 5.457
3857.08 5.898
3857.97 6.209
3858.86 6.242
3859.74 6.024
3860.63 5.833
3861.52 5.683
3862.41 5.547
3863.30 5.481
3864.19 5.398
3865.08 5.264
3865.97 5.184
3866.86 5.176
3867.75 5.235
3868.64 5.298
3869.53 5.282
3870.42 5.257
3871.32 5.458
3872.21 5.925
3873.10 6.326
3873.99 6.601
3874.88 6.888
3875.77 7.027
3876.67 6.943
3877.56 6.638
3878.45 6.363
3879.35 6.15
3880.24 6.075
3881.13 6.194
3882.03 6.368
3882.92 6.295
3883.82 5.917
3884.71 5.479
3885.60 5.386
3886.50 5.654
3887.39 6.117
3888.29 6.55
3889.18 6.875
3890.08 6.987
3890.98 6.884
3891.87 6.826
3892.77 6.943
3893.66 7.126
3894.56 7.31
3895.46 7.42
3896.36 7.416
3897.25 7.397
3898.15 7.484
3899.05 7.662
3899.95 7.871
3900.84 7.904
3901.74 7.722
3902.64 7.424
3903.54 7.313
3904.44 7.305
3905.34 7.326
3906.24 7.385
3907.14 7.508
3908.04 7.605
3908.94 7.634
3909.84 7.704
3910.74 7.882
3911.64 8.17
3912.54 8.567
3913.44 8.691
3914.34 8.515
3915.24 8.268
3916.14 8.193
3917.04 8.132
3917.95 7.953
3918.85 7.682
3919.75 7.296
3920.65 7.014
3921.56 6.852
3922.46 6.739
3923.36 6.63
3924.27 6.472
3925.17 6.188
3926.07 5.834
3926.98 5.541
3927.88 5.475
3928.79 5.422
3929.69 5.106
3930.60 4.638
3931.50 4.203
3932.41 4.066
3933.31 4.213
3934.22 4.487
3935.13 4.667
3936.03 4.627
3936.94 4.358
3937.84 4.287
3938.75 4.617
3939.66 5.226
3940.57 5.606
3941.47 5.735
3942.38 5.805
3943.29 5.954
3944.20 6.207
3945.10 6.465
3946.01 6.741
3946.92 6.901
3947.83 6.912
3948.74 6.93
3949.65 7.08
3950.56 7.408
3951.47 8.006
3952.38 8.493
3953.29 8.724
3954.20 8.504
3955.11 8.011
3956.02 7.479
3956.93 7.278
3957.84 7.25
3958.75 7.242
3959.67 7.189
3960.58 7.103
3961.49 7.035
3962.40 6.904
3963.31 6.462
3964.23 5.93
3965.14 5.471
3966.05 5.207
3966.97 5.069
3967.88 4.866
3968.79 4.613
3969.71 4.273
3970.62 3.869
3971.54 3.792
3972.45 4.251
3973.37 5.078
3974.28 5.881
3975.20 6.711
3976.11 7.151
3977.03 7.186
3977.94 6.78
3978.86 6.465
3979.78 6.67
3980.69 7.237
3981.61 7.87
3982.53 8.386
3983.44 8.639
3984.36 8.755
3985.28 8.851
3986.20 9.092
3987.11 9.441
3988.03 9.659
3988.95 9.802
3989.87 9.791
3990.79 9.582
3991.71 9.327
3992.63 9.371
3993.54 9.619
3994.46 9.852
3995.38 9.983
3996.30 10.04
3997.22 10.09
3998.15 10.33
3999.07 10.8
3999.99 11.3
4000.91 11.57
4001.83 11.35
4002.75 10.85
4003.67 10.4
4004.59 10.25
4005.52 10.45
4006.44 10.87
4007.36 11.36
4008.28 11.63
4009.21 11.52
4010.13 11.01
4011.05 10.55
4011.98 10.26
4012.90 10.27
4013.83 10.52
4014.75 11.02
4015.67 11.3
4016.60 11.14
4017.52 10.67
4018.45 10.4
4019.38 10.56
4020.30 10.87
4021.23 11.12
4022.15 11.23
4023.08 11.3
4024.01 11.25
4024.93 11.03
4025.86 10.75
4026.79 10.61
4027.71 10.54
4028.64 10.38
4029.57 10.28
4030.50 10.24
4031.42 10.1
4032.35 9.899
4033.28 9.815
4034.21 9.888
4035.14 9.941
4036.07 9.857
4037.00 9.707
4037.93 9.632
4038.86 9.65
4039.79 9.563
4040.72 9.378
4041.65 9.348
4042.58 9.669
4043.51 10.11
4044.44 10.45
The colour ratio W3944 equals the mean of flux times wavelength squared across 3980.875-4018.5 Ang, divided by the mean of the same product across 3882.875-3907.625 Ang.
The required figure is 1.53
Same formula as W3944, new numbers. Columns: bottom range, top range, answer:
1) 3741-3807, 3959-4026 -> 1.57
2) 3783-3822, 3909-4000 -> 1.16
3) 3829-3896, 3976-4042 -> 1.83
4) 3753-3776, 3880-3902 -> 1.14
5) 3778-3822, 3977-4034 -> 1.68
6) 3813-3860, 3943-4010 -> 1.50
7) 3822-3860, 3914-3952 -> 1.16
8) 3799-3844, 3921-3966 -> 1.11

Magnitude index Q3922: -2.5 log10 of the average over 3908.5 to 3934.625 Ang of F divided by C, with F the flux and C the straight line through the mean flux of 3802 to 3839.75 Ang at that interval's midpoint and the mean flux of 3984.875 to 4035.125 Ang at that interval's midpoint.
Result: 0.241 mag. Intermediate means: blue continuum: 6.02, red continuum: 10.4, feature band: 6.68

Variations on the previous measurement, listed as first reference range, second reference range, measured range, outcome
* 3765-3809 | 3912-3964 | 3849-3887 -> 0.126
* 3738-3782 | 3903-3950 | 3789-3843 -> 0.063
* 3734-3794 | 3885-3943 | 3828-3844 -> 0.263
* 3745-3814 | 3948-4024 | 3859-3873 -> 0.316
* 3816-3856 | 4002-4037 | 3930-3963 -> 0.351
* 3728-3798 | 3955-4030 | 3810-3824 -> 0.045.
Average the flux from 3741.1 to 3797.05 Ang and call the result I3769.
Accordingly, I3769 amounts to 6.39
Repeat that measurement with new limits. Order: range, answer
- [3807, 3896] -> 6.01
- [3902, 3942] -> 6.47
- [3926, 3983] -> 6.08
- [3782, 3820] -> 6.6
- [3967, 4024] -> 9.14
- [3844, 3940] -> 6.34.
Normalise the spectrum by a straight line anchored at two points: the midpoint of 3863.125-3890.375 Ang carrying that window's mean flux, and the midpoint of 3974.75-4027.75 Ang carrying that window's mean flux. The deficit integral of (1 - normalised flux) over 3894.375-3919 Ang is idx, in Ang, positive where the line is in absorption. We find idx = -3.0 Ang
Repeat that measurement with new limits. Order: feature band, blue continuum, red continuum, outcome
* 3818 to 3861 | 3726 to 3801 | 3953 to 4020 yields 9.0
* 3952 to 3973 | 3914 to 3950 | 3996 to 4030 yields 4.0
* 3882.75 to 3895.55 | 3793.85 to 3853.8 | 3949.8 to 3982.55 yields -0.6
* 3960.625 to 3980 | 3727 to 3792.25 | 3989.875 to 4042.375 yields 8.0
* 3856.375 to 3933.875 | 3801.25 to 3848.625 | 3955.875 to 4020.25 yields 6.1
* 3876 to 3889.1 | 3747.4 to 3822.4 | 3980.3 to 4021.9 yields 3.2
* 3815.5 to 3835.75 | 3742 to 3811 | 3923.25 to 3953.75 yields 2.0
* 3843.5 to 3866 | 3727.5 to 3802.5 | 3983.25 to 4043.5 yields 5.7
